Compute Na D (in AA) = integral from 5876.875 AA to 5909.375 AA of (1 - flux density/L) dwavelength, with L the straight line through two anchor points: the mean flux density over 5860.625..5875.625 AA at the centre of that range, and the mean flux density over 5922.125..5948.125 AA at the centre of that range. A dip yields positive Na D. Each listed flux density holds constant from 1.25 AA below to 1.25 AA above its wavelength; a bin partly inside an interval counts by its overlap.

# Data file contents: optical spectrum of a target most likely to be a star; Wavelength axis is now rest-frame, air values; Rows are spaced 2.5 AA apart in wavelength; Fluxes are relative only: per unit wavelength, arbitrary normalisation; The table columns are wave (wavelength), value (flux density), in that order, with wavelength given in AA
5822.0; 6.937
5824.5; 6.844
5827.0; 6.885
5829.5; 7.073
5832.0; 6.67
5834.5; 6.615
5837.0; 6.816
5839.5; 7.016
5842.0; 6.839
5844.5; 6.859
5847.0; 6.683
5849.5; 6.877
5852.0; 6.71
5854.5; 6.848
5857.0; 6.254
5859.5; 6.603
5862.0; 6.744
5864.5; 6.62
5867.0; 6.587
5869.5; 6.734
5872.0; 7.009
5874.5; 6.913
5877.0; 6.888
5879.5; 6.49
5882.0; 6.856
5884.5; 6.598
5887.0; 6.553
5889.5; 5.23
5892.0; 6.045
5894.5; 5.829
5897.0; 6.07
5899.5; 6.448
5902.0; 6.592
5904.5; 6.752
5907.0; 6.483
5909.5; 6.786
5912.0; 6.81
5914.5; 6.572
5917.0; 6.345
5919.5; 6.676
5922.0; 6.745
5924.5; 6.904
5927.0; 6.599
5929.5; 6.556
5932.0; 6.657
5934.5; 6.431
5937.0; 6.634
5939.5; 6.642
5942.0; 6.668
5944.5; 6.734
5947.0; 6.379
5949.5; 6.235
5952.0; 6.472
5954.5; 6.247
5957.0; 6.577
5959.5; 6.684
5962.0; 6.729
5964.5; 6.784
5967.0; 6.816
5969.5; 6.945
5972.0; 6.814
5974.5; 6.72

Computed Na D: 1.67 AA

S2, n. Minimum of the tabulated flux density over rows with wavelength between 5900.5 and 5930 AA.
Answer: 6.345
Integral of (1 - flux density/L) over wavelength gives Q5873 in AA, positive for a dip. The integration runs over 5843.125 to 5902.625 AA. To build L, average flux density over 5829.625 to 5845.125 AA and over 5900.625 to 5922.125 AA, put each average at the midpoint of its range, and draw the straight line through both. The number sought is 1.7 AA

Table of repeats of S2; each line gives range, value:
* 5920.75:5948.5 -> 6.379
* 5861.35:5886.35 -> 6.49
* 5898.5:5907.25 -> 6.448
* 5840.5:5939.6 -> 5.23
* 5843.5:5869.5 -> 6.254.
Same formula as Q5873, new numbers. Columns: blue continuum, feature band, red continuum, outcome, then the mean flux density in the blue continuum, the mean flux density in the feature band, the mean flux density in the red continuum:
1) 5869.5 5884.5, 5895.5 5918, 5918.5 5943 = 0.6 AA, 6.8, 6.53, 6.65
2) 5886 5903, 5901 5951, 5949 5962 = -2.5 AA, 6.1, 6.61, 6.48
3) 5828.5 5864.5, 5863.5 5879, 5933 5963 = -0.2 AA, 6.75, 6.78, 6.54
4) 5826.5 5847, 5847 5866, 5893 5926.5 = 0.3 AA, 6.84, 6.67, 6.54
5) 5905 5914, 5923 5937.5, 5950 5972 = 0.1 AA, 6.69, 6.63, 6.65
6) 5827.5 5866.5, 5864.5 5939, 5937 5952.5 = 0.9 AA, 6.75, 6.55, 6.53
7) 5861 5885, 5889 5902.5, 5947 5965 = 1.3 AA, 6.75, 6.05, 6.51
